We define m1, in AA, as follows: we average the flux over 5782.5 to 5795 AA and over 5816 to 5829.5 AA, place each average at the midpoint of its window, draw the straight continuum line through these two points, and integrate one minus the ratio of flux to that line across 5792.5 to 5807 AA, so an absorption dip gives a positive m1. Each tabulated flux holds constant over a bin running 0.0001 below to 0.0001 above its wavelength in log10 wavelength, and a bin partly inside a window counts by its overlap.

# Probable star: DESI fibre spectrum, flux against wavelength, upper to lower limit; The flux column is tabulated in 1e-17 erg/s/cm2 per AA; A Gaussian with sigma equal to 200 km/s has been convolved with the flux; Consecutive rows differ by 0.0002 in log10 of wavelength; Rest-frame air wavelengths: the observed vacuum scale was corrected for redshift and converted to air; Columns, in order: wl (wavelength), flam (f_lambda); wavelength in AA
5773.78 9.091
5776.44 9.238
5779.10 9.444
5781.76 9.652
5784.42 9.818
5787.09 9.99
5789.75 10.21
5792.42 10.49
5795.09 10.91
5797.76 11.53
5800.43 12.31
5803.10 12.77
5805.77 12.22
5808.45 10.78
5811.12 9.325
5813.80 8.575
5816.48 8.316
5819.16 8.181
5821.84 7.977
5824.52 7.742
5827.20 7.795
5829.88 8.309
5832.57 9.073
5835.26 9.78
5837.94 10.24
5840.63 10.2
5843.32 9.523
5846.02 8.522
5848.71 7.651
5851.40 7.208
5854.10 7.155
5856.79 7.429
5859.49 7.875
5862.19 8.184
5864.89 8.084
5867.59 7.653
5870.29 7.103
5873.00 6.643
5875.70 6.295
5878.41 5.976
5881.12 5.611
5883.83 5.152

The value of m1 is -3.6 AA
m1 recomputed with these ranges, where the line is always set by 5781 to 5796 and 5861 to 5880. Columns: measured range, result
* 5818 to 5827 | 0.97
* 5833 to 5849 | -2.33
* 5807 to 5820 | 0.22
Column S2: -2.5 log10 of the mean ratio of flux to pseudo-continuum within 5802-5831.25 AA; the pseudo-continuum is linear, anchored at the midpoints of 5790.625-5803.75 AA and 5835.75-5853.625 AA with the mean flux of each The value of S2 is 0.13 mag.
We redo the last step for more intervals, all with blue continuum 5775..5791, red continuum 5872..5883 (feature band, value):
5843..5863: -0.123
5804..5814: -0.203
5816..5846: -0.131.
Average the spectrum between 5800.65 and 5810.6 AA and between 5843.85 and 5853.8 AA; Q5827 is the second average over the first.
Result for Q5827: 0.67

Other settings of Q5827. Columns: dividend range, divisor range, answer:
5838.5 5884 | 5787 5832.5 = 0.77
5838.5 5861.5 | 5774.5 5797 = 0.83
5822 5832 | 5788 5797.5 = 0.76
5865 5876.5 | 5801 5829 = 0.75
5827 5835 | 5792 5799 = 0.79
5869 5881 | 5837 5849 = 0.69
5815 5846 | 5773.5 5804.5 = 0.84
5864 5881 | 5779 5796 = 0.68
